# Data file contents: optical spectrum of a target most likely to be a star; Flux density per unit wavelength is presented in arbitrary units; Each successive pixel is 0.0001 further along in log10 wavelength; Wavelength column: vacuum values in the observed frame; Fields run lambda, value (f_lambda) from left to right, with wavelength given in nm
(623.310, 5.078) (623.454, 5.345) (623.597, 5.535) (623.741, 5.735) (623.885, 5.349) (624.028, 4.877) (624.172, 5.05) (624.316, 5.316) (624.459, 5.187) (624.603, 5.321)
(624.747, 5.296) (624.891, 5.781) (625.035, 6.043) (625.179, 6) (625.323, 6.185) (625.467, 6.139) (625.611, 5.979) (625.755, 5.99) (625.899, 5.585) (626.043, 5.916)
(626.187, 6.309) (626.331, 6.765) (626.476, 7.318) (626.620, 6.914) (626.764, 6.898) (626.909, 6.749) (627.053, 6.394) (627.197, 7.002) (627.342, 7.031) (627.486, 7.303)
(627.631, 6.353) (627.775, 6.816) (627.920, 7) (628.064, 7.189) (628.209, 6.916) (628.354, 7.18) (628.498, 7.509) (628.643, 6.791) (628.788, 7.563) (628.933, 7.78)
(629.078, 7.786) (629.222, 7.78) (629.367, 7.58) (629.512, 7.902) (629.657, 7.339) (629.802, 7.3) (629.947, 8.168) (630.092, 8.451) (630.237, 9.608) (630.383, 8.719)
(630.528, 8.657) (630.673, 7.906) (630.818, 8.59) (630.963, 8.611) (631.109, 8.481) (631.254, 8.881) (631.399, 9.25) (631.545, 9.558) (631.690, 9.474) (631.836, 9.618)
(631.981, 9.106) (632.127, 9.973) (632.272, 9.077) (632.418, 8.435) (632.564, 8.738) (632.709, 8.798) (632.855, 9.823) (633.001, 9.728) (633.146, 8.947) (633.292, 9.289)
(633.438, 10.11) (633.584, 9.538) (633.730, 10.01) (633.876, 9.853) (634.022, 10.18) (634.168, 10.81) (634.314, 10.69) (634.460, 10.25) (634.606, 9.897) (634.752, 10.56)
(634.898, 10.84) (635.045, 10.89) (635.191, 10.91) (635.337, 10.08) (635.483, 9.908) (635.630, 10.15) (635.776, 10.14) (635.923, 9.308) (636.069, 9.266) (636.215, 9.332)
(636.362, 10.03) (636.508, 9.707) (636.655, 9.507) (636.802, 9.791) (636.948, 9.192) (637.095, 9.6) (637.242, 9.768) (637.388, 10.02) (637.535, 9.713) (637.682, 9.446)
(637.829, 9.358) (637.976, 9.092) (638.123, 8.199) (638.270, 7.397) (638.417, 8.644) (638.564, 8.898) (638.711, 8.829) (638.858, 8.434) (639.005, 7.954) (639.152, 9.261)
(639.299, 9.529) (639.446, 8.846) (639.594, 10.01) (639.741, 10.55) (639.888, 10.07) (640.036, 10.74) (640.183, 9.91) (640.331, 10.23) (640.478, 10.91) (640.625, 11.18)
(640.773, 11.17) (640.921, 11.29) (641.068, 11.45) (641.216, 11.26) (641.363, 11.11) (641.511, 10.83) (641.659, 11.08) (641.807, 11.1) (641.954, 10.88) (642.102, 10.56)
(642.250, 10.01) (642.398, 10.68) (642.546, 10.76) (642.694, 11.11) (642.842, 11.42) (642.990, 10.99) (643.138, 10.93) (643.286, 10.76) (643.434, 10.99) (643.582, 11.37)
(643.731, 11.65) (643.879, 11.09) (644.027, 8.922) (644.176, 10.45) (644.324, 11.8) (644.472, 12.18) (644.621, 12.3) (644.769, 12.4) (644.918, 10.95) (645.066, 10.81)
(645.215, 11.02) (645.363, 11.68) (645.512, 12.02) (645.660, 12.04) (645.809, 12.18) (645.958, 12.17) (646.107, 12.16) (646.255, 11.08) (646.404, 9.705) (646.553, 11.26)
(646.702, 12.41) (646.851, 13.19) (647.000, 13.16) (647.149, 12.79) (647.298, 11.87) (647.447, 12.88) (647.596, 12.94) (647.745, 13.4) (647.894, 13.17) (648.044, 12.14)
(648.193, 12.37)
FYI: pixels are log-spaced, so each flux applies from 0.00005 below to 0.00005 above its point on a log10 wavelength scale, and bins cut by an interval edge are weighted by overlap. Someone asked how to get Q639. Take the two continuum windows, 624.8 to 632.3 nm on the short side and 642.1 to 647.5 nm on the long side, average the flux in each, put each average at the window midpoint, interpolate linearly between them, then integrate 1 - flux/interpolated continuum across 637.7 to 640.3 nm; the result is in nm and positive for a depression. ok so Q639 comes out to 0.23 nm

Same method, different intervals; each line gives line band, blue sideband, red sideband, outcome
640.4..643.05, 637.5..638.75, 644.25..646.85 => -0.204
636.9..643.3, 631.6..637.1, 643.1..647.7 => 0.419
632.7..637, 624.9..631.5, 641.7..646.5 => -0.492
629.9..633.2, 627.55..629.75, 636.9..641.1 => -0.430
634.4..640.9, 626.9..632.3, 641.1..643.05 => 0.085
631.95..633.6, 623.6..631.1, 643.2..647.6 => -0.196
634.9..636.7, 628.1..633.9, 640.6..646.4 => -0.071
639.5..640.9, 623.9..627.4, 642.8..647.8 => -0.043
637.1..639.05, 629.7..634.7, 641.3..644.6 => 0.236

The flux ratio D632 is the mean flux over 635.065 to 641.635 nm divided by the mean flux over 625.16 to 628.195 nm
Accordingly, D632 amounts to 1.5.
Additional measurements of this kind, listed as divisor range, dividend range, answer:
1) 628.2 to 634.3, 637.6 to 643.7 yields 1.16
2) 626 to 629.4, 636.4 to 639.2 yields 1.29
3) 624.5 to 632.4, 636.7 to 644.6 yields 1.37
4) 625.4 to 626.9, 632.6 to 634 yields 1.50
